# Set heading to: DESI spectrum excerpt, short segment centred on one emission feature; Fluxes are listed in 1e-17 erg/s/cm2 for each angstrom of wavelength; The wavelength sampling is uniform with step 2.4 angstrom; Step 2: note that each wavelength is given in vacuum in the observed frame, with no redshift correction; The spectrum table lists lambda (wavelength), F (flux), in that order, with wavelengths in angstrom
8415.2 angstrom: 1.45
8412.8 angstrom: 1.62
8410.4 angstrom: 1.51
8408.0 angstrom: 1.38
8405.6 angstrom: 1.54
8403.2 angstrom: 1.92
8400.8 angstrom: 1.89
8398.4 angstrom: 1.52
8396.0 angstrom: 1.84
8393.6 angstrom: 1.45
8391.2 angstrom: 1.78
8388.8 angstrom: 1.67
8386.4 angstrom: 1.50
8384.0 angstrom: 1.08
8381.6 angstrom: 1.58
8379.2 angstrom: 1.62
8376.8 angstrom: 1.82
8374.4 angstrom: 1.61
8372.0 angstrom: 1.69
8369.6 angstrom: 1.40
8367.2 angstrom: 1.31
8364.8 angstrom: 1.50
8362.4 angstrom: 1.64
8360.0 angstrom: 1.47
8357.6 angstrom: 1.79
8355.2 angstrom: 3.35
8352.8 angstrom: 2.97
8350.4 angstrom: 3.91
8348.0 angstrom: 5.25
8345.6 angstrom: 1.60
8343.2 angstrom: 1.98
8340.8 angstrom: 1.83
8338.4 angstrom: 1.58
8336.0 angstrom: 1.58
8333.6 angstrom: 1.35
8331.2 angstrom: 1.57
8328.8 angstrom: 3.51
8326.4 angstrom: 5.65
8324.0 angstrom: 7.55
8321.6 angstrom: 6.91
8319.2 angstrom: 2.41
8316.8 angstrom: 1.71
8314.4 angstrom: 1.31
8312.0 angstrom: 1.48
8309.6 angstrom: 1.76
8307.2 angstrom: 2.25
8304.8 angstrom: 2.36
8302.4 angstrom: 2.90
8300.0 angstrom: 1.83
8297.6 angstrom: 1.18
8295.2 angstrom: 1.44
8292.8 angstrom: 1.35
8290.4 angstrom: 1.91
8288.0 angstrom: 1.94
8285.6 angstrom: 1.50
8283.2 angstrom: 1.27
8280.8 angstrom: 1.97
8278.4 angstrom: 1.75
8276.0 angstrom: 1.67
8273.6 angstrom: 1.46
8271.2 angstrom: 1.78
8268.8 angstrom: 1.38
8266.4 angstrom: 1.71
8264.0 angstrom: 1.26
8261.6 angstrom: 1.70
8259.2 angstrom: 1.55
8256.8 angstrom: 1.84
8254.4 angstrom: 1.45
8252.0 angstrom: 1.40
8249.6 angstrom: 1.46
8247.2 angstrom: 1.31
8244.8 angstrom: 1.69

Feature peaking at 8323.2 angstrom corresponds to H-alpha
